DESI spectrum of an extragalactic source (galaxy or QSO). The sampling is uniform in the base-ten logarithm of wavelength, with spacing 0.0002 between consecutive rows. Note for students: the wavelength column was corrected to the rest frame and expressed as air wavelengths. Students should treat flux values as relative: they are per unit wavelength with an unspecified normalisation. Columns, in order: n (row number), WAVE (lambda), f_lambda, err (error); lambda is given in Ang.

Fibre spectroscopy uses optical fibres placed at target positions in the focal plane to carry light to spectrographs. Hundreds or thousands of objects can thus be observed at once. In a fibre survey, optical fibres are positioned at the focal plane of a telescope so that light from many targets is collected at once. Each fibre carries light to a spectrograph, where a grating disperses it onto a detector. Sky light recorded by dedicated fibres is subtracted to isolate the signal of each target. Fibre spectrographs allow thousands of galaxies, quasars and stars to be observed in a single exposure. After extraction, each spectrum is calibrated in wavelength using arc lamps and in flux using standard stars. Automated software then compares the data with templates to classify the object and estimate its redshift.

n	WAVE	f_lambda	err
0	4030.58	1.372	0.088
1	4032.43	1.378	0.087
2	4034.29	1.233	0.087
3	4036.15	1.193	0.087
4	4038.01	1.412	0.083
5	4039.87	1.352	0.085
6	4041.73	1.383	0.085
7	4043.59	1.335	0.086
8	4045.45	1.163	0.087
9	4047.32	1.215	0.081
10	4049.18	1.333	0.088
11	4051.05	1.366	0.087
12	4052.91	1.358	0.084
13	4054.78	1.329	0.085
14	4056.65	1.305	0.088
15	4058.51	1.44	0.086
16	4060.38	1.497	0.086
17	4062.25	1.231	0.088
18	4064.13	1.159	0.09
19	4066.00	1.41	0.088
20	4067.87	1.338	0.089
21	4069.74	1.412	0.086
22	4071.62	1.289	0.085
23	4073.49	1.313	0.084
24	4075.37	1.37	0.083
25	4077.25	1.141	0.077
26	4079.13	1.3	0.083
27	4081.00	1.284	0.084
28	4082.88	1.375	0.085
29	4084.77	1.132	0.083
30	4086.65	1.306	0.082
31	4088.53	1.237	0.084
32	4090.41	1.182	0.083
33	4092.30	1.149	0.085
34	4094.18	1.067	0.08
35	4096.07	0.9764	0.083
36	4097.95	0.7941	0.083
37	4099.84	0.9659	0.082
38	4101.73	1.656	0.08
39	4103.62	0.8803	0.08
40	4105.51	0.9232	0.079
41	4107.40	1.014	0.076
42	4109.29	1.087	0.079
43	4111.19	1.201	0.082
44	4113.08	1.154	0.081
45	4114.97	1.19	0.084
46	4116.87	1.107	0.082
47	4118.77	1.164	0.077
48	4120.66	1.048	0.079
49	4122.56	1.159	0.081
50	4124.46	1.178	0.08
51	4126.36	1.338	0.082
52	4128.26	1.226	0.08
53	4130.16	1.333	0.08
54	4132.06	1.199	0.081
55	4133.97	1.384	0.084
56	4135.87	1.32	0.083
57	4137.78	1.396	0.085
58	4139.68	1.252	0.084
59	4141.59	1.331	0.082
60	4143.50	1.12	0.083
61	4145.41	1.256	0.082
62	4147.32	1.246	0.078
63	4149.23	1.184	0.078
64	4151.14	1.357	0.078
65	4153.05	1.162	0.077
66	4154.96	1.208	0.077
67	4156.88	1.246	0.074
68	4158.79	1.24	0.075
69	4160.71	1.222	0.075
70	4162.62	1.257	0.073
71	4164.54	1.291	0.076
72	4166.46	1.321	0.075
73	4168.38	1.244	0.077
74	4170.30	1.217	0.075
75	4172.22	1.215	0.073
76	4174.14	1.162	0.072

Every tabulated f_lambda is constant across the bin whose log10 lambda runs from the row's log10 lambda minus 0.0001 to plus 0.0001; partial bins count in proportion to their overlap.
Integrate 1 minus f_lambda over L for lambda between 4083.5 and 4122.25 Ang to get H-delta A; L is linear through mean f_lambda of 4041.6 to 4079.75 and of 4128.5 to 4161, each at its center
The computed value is 5.3 Ang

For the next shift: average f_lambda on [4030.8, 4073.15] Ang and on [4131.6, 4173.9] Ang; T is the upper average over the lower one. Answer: 0.95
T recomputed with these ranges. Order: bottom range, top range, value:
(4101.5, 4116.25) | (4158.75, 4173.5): 1.12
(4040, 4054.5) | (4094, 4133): 0.86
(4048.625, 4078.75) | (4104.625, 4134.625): 0.88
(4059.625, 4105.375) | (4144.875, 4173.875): 1.02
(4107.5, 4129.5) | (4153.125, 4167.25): 1.07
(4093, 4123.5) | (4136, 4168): 1.16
